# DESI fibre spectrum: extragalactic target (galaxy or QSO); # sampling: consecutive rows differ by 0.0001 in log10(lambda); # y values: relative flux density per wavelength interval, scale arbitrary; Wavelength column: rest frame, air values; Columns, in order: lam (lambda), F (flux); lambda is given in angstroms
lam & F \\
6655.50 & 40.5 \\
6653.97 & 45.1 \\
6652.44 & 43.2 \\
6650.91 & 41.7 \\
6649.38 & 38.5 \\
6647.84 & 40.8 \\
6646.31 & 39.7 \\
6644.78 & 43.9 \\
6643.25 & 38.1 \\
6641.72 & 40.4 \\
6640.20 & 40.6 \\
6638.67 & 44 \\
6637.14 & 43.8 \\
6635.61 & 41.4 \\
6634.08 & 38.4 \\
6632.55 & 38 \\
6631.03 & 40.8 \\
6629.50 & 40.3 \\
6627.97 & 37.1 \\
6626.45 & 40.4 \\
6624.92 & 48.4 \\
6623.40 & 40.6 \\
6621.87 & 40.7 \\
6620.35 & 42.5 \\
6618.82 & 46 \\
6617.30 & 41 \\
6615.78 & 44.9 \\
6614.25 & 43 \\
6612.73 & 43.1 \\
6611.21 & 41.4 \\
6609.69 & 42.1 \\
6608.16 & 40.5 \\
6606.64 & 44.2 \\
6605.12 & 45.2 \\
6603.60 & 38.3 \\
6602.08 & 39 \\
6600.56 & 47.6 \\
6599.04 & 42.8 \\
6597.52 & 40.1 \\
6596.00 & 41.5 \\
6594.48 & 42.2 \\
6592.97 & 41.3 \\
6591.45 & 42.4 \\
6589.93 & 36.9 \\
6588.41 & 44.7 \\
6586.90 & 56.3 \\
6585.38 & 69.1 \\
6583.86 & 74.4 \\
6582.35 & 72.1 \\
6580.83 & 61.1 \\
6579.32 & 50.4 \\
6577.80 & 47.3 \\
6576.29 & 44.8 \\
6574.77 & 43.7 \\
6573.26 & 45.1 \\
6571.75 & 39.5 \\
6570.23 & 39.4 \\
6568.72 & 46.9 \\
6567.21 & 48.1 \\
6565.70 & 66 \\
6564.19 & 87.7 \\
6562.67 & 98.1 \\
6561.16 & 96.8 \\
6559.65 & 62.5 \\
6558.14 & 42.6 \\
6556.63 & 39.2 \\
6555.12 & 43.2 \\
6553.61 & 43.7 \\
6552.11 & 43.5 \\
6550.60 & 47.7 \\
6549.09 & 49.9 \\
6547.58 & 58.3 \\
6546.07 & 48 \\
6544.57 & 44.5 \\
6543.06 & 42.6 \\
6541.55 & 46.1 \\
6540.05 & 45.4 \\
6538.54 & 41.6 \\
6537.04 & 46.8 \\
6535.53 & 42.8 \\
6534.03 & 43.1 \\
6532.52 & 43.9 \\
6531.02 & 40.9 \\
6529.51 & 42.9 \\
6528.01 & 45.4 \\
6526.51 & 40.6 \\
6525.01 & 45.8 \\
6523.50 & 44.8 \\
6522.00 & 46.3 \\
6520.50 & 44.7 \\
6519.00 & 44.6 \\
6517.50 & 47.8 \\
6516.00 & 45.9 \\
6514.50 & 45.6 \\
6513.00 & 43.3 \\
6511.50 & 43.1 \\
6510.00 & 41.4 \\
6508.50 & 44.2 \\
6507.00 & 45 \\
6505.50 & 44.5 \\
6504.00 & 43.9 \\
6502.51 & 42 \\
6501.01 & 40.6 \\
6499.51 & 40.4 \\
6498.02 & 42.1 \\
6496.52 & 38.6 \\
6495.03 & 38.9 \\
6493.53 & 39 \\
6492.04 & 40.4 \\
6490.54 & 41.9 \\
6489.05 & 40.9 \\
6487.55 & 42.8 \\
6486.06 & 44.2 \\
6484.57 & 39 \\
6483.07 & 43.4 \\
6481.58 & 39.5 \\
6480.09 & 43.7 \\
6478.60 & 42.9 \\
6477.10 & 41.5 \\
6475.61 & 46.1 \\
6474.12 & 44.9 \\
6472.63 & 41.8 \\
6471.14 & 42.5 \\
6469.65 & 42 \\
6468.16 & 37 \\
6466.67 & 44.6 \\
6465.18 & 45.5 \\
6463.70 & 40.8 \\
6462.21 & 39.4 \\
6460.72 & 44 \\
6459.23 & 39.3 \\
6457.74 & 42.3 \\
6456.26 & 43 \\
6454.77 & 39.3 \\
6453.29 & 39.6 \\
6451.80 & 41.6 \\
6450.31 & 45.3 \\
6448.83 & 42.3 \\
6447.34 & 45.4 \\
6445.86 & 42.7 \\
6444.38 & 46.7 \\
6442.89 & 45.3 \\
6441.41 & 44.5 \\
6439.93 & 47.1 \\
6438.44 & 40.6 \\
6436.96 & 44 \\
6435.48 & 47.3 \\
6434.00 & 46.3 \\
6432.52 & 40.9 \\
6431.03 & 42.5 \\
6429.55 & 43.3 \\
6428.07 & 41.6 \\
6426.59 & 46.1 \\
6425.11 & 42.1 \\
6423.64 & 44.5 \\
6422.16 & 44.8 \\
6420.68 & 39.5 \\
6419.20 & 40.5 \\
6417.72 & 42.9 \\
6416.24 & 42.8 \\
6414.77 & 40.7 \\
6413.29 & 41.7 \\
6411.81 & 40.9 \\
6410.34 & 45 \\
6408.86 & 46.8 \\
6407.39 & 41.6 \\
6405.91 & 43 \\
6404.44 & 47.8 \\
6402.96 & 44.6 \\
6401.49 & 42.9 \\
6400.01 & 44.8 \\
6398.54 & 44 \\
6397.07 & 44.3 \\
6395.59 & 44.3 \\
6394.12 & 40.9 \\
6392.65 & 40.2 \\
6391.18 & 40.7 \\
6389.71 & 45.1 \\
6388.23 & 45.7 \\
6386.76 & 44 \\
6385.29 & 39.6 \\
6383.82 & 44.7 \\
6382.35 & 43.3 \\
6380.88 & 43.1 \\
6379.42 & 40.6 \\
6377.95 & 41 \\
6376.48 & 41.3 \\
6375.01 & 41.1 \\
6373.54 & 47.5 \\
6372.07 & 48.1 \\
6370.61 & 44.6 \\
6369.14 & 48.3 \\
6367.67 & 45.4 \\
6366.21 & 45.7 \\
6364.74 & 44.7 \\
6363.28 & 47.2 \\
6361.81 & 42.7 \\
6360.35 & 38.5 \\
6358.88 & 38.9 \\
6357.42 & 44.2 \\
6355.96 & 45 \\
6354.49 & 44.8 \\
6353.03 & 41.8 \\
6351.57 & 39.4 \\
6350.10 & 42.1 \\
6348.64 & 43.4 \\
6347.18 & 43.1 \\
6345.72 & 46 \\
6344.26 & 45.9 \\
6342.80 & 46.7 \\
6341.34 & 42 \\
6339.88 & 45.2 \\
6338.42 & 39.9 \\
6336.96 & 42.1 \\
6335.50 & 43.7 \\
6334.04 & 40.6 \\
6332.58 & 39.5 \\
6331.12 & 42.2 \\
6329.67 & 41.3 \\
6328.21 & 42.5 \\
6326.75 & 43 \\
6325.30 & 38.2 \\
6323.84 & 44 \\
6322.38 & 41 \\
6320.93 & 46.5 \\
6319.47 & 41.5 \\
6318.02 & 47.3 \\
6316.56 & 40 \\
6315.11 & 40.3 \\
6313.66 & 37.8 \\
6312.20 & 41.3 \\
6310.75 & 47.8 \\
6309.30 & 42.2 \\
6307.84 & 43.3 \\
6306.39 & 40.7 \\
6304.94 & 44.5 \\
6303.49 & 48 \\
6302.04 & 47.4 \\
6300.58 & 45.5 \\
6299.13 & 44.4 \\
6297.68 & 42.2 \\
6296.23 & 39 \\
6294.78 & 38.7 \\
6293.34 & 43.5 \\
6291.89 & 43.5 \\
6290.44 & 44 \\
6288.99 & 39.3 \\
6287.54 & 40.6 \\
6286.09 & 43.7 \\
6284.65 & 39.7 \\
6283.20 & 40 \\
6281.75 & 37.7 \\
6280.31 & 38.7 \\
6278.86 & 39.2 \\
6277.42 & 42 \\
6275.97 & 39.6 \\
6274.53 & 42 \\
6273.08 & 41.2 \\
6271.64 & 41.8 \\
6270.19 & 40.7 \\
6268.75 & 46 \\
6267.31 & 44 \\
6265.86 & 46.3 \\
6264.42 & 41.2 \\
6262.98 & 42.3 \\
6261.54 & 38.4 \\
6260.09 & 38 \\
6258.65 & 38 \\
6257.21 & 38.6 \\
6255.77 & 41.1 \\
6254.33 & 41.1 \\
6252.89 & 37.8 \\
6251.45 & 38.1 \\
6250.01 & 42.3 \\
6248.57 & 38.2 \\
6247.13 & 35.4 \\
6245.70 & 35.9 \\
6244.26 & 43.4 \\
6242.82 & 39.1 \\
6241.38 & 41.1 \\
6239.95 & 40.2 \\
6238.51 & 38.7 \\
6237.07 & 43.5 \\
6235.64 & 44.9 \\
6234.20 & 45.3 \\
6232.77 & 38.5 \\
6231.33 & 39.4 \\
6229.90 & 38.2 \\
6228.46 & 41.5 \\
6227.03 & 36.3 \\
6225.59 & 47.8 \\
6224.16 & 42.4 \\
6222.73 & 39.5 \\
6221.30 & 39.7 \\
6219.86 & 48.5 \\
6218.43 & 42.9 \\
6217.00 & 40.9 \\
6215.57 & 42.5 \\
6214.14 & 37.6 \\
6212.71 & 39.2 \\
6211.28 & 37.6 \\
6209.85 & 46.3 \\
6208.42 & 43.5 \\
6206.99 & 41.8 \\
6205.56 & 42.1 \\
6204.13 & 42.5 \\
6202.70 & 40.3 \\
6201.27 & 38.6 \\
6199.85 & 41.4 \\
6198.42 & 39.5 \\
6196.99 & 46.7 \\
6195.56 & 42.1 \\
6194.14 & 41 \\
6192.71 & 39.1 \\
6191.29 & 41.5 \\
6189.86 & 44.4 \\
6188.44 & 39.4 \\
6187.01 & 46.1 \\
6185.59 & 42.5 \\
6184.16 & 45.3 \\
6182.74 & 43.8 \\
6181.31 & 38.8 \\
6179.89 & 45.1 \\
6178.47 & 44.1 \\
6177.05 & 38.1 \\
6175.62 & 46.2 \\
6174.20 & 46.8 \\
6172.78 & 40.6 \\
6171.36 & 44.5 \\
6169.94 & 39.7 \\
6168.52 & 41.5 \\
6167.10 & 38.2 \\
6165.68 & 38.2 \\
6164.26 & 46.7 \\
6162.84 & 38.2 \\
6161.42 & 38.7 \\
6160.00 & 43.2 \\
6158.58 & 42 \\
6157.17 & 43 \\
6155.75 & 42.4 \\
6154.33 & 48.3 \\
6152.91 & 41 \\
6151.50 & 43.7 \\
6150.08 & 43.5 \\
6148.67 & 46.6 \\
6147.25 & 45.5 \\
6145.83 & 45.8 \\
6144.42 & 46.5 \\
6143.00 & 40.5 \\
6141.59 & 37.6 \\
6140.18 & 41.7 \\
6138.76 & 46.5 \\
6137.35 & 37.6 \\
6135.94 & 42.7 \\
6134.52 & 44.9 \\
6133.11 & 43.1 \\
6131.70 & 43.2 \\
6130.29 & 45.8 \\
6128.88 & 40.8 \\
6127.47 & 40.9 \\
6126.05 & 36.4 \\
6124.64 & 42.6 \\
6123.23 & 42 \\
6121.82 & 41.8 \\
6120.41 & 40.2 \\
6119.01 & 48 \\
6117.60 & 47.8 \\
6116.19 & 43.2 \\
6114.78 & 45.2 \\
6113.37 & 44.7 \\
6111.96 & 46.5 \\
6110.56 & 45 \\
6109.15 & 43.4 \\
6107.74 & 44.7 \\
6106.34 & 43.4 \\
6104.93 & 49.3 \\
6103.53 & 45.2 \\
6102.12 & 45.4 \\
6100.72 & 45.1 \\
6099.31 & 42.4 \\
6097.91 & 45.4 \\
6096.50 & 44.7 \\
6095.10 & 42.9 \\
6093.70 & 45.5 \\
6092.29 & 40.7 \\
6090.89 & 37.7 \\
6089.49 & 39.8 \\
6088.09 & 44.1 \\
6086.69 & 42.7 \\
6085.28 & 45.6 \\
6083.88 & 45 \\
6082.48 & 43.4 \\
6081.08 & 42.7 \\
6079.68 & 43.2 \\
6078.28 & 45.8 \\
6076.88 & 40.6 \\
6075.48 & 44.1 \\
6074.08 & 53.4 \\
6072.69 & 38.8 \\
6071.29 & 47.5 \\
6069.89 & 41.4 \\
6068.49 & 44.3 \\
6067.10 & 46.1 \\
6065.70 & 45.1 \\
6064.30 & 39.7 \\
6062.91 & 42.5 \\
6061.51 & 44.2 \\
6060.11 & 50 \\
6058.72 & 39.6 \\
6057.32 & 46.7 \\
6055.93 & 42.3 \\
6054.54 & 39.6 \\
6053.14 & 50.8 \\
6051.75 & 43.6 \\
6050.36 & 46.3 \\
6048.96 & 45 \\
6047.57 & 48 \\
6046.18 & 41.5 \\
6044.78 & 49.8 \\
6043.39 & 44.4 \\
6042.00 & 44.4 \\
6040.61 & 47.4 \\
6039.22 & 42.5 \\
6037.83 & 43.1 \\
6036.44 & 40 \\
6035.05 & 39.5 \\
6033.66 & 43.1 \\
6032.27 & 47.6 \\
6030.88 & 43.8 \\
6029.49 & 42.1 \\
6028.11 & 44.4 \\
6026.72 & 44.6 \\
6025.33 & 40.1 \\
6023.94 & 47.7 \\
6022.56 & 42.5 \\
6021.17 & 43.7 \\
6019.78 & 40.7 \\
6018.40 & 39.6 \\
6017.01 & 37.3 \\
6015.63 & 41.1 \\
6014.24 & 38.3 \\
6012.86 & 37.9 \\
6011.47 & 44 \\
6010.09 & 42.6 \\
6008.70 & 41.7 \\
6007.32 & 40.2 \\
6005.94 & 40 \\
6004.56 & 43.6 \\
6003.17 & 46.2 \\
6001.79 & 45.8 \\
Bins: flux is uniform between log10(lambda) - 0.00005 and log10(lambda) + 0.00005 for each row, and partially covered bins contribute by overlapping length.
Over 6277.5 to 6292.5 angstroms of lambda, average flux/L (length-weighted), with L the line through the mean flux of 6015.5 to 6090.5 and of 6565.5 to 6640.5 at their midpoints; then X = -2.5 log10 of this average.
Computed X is 0.09 mag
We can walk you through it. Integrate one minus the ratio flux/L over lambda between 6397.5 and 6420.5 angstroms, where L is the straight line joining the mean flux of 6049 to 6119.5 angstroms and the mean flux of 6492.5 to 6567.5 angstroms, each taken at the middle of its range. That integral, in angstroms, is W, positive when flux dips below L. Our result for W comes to 1.8 angstroms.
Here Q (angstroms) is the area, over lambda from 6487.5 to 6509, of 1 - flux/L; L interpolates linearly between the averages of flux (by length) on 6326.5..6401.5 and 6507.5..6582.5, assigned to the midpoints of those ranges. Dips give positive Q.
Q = 2.73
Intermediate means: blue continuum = 43.2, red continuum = 49.2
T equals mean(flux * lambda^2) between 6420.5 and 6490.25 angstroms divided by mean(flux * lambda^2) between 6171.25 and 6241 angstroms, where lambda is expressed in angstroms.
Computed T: 1.1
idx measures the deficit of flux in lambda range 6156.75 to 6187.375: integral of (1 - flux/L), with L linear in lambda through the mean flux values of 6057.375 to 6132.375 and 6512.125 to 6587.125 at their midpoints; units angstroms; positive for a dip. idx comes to 1.8 angstroms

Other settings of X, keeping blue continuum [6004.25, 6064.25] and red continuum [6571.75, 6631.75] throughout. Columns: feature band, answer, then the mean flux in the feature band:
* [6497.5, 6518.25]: 0.04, 43.6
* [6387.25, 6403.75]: 0.03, 43.4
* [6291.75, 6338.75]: 0.05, 42.5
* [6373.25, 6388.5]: 0.05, 42.7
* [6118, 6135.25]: 0.03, 42.6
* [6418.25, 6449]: 0.03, 43.7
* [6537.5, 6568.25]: -0.20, 54.6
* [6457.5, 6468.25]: 0.08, 41.8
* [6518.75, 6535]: 0.03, 43.9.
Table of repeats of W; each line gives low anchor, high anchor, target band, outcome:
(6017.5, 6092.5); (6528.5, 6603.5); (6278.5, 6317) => 4.0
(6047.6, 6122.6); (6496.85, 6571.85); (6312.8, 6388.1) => 5.7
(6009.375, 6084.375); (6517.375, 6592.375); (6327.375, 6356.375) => 2.9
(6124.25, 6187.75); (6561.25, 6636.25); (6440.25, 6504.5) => 5.9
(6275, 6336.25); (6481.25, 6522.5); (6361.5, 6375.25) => -1.1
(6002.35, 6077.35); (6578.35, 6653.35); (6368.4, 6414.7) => 0.5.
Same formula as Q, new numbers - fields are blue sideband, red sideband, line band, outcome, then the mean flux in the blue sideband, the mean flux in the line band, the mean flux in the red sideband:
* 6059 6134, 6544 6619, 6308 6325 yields 1.5 angstroms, 43.8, 42.6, 50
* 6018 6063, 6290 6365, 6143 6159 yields -0.3 angstroms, 44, 44.3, 42.9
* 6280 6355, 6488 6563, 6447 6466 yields 1.2 angstroms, 42.5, 42.1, 46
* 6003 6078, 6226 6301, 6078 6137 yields -1.3 angstroms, 43.4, 43.6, 40.8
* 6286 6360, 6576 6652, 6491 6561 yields -1.3 angstroms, 42.7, 44.8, 44.5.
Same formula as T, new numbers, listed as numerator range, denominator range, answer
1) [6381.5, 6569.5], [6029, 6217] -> 1.17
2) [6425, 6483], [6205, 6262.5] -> 1.13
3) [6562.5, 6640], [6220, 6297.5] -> 1.28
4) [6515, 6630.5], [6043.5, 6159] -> 1.26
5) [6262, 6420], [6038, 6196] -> 1.06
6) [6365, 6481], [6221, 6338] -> 1.09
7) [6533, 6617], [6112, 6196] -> 1.32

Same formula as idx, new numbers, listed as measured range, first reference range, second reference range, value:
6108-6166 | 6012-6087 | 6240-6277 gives -1.10 angstroms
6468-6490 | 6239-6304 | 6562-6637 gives 1.35 angstroms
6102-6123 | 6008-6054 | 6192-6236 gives -1.16 angstroms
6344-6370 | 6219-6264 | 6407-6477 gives -1.12 angstroms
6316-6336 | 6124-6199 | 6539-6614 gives 1.43 angstroms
